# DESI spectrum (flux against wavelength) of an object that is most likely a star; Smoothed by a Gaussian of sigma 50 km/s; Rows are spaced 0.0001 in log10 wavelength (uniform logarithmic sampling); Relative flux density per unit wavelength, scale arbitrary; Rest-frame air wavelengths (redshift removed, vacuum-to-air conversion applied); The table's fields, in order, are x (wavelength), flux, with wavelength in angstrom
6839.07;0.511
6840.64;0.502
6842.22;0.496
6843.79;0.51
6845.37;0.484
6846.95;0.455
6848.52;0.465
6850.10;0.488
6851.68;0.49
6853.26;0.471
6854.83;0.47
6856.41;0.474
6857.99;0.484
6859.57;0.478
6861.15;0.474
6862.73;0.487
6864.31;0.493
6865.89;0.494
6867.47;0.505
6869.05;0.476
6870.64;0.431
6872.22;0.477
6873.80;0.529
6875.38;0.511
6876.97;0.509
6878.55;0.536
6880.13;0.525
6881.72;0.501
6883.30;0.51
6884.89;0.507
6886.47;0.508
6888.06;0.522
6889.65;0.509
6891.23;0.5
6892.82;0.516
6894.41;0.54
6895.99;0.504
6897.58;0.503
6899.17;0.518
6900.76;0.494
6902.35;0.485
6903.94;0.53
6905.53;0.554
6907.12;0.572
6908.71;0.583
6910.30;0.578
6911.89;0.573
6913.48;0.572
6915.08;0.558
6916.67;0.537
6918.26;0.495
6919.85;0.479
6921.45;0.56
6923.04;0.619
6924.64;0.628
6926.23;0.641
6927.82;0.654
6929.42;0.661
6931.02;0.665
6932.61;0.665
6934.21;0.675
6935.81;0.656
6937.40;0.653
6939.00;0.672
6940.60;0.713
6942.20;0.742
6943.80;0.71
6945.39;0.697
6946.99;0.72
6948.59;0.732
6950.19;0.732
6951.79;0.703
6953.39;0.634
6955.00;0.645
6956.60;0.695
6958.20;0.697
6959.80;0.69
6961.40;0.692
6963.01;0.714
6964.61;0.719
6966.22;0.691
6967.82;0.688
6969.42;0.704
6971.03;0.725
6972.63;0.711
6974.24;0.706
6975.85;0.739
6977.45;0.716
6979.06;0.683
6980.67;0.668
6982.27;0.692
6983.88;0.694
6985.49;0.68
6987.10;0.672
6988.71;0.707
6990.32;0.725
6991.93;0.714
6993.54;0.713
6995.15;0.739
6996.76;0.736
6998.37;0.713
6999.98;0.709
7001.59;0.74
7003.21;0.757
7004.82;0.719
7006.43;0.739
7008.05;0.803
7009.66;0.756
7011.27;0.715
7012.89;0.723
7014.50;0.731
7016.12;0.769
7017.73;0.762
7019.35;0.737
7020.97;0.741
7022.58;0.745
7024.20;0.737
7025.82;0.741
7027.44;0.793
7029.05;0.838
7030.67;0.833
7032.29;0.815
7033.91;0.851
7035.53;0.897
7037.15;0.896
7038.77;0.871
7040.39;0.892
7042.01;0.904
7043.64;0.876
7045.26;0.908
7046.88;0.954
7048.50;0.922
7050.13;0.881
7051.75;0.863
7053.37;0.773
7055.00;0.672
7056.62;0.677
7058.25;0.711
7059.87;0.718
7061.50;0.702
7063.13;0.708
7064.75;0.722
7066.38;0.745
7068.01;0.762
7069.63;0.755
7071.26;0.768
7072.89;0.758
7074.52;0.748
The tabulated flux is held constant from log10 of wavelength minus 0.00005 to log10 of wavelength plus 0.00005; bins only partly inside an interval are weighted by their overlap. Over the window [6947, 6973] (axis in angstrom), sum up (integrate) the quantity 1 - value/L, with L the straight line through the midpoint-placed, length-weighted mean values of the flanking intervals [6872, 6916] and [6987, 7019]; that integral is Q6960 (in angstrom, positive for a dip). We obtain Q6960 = -1.9 angstrom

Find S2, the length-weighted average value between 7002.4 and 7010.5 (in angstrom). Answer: 0.755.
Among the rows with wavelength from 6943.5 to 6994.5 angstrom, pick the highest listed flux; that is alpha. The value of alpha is 0.739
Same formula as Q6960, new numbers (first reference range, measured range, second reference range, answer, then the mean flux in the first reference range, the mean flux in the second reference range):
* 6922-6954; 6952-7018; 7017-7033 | 1.6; 0.678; 0.774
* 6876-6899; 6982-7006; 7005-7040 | 0.4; 0.514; 0.786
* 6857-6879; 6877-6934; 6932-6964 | 3.2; 0.491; 0.692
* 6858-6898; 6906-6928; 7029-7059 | 0.4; 0.501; 0.844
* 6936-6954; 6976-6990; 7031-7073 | 0.9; 0.7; 0.809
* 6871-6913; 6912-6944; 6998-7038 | -1.6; 0.522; 0.771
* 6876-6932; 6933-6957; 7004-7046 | -2.2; 0.547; 0.8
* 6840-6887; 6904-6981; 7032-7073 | -3.8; 0.491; 0.808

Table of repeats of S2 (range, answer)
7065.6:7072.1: 0.758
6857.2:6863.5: 0.481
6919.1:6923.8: 0.553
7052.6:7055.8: 0.721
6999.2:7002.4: 0.724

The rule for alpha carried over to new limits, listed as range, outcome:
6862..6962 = 0.742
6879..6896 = 0.54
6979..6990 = 0.707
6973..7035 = 0.851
